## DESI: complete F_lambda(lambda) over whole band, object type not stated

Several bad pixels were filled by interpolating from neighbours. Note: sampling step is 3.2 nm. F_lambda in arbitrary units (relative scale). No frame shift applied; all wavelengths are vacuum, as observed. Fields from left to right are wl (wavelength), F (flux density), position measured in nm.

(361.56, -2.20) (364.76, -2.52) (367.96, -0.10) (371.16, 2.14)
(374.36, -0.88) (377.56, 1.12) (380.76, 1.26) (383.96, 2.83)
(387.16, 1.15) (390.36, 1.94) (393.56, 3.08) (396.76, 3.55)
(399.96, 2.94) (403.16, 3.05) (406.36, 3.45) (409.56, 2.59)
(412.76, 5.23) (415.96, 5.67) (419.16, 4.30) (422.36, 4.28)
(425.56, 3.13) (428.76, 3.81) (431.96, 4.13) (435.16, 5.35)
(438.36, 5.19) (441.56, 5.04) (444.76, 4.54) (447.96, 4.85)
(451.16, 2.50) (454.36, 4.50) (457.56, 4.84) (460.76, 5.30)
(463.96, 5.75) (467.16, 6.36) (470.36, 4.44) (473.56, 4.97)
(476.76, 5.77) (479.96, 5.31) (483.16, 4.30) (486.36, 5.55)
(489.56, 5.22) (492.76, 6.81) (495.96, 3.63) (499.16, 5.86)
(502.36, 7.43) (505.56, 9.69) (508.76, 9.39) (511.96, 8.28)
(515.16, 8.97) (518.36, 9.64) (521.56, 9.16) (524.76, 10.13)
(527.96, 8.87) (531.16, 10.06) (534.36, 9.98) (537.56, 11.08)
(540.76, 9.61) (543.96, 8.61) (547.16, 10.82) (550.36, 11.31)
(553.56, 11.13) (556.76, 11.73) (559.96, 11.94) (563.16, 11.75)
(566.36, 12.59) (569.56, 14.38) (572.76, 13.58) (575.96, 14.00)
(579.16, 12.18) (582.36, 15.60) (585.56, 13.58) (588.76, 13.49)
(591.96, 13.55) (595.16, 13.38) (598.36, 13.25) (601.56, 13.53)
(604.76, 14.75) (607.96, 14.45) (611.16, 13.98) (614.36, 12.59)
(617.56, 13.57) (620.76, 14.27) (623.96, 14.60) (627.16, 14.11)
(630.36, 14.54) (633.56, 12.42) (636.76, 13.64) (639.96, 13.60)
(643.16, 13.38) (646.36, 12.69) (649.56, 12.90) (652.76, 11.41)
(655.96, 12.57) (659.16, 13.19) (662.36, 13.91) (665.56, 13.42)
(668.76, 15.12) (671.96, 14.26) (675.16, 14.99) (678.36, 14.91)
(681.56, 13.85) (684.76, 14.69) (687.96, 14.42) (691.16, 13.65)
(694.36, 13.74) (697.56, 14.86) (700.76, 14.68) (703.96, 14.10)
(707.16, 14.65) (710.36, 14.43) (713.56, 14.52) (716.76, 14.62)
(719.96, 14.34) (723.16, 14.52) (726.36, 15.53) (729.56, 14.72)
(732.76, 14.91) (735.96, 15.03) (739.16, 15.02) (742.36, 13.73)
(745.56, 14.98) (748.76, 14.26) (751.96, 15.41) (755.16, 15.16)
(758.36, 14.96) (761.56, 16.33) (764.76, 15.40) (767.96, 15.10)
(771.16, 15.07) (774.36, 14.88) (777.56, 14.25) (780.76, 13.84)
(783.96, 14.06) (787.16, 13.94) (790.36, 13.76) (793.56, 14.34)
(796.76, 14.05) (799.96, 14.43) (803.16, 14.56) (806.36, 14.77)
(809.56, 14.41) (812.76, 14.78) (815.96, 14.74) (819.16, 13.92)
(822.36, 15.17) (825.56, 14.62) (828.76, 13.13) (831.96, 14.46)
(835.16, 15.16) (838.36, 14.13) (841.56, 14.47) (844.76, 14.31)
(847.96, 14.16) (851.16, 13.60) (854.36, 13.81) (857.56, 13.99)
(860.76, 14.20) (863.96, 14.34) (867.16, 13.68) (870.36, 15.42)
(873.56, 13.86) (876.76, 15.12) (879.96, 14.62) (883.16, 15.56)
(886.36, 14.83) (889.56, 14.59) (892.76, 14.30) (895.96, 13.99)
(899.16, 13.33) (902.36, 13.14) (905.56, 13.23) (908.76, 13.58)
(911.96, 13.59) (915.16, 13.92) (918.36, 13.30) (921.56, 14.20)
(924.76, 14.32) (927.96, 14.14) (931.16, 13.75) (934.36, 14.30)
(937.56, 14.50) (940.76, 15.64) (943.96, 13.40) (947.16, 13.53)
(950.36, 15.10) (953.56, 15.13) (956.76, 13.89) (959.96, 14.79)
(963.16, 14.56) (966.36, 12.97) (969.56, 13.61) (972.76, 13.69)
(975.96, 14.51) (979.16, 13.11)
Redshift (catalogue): 0.26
